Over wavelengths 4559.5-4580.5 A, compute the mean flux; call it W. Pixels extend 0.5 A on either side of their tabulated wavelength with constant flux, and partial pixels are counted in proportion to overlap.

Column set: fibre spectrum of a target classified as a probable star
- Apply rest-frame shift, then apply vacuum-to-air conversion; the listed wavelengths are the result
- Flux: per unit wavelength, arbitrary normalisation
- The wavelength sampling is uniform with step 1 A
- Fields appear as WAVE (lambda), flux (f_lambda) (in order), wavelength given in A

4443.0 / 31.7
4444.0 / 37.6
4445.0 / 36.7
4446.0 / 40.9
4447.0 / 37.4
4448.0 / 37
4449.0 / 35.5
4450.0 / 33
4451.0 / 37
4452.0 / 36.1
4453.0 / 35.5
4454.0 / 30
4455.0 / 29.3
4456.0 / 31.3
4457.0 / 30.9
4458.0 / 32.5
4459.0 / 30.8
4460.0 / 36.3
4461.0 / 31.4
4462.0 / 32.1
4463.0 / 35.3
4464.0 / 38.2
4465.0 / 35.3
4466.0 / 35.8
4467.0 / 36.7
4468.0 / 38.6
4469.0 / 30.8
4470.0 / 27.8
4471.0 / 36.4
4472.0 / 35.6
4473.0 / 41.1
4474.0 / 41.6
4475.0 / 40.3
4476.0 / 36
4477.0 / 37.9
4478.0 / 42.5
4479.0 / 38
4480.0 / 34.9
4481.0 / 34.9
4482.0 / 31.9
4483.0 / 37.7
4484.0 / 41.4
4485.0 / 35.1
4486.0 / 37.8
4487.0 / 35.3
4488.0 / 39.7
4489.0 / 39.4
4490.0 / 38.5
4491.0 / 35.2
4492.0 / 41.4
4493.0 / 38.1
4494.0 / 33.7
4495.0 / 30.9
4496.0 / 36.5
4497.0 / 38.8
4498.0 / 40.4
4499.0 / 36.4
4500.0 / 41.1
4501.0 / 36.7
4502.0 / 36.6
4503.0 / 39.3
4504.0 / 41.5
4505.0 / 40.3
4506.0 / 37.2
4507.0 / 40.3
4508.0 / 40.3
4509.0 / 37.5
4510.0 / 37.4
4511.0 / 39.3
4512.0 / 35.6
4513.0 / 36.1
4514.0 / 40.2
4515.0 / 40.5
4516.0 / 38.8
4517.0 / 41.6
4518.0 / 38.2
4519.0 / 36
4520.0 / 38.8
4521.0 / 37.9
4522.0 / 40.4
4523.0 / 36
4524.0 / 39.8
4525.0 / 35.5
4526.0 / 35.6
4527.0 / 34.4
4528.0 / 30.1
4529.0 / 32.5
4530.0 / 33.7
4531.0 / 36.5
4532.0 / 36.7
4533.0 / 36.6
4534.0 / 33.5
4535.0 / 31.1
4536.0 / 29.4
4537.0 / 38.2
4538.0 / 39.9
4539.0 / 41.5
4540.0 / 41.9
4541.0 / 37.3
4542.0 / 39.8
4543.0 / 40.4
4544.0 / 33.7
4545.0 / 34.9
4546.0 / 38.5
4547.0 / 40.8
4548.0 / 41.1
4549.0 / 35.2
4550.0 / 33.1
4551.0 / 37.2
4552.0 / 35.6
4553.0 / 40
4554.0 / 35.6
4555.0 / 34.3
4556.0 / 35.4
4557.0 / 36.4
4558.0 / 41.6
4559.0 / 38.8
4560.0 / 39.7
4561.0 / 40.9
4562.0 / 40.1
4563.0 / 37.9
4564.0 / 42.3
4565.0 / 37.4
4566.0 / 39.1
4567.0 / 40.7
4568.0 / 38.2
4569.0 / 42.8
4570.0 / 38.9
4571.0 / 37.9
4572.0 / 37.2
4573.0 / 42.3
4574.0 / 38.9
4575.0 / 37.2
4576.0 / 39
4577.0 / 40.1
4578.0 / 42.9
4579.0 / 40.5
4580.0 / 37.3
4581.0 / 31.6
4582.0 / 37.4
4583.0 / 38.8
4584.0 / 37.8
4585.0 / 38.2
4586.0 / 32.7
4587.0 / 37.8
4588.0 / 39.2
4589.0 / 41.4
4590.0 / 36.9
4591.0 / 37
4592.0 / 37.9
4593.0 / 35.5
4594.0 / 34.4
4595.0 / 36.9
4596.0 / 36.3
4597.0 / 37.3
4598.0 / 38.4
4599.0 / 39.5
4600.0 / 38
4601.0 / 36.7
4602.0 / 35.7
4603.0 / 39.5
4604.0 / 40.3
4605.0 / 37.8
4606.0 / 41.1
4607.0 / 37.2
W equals 39.6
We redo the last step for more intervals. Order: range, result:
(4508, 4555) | 37.1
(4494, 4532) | 37.5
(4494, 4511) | 38.1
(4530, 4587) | 37.9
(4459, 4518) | 37.3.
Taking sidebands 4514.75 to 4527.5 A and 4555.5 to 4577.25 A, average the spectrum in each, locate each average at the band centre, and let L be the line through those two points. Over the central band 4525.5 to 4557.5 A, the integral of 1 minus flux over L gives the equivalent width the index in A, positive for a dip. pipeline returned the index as 1.8 A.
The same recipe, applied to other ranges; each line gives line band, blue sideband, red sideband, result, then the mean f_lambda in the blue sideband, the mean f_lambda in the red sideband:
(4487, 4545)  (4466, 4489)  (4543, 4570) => 0.2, 36.9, 38.2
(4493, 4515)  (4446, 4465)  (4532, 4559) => -1.4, 34.1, 37.1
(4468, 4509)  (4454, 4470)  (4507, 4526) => -2.0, 33.4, 38.3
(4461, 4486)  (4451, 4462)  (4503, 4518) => -1.3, 32.6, 39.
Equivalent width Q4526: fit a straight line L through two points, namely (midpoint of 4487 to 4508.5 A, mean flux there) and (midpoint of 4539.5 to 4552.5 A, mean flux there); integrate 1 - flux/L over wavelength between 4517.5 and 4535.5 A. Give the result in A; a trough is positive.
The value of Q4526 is 1.0 A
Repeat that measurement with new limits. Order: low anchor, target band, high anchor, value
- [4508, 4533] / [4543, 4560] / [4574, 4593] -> 0.15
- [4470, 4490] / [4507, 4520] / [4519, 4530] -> -0.78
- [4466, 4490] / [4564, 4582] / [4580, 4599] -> -0.95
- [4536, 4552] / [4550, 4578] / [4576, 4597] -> -0.72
